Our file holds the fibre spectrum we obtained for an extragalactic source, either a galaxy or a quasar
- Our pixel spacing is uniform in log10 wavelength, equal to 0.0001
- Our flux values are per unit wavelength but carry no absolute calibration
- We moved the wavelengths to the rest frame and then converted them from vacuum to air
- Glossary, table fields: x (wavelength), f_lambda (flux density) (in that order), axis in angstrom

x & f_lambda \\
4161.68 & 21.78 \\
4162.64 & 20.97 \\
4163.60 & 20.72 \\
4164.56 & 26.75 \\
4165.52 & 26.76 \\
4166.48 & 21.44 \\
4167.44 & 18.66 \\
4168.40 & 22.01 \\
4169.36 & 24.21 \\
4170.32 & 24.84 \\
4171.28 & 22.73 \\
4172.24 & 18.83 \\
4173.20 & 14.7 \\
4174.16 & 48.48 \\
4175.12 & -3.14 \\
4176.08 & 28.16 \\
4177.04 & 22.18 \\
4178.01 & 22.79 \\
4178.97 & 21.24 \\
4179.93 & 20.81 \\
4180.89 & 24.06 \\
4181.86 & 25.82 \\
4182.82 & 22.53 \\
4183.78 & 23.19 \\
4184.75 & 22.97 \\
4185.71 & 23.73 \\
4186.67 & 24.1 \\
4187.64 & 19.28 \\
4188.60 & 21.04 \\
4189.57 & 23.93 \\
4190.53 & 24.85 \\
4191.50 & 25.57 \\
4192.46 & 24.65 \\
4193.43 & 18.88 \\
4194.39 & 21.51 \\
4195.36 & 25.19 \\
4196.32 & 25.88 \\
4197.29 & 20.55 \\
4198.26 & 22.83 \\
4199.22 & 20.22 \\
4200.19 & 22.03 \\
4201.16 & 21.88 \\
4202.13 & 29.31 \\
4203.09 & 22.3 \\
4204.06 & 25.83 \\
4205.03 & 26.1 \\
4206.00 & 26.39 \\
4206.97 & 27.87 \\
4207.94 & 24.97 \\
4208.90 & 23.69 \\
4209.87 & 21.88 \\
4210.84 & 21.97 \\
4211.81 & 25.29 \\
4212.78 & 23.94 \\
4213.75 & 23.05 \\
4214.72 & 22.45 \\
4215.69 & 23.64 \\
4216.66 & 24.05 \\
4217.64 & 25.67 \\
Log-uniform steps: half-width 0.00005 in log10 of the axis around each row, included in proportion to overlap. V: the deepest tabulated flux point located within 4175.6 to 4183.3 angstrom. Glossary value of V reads 20.81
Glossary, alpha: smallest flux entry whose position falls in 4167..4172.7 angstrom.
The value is 18.66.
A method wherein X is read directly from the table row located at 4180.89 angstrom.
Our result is 24.06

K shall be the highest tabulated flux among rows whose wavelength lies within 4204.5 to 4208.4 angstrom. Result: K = 27.87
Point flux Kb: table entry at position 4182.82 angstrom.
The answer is 22.53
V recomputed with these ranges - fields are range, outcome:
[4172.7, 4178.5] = -3.14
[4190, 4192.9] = 24.65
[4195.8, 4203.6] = 20.22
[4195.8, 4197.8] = 20.55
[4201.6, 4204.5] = 22.3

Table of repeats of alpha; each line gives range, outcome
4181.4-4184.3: 22.53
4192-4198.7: 18.88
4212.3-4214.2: 23.05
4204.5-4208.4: 24.97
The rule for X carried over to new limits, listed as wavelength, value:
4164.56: 26.75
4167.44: 18.66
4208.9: 23.69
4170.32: 24.84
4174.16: 48.48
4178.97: 21.24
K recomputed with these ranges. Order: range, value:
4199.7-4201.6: 22.03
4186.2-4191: 24.85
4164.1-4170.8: 26.76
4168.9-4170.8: 24.84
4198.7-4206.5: 29.31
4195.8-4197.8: 25.88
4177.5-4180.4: 22.79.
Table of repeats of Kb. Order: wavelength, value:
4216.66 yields 24.05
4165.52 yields 26.76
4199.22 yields 20.22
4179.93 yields 20.81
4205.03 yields 26.1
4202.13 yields 29.31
